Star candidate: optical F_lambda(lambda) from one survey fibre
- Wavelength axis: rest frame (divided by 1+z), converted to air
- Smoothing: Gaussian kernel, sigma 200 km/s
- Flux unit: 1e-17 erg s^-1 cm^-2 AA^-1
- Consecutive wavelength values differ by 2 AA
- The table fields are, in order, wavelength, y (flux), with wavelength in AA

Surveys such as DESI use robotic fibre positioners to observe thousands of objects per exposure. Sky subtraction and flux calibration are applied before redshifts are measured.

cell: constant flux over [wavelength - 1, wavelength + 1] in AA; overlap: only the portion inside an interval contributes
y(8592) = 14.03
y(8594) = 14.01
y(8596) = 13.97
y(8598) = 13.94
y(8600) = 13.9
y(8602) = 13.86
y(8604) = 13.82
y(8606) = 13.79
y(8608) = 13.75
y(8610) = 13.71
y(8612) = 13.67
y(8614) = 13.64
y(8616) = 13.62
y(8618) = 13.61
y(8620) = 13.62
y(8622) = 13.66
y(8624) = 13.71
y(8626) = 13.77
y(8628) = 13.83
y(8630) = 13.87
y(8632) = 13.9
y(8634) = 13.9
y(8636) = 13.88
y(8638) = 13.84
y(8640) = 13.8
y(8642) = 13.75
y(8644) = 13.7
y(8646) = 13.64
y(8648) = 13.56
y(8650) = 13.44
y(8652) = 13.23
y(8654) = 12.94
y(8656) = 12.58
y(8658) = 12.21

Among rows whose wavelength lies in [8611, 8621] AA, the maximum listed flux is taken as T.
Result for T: 13.67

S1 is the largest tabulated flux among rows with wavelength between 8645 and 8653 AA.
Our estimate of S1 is 13.64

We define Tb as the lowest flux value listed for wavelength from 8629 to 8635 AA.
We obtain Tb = 13.87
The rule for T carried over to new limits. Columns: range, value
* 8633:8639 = 13.9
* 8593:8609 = 14.01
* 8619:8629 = 13.83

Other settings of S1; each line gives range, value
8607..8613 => 13.75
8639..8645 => 13.8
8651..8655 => 13.23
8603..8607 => 13.82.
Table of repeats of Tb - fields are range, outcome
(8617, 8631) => 13.61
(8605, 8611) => 13.71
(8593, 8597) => 13.97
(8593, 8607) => 13.79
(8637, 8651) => 13.44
